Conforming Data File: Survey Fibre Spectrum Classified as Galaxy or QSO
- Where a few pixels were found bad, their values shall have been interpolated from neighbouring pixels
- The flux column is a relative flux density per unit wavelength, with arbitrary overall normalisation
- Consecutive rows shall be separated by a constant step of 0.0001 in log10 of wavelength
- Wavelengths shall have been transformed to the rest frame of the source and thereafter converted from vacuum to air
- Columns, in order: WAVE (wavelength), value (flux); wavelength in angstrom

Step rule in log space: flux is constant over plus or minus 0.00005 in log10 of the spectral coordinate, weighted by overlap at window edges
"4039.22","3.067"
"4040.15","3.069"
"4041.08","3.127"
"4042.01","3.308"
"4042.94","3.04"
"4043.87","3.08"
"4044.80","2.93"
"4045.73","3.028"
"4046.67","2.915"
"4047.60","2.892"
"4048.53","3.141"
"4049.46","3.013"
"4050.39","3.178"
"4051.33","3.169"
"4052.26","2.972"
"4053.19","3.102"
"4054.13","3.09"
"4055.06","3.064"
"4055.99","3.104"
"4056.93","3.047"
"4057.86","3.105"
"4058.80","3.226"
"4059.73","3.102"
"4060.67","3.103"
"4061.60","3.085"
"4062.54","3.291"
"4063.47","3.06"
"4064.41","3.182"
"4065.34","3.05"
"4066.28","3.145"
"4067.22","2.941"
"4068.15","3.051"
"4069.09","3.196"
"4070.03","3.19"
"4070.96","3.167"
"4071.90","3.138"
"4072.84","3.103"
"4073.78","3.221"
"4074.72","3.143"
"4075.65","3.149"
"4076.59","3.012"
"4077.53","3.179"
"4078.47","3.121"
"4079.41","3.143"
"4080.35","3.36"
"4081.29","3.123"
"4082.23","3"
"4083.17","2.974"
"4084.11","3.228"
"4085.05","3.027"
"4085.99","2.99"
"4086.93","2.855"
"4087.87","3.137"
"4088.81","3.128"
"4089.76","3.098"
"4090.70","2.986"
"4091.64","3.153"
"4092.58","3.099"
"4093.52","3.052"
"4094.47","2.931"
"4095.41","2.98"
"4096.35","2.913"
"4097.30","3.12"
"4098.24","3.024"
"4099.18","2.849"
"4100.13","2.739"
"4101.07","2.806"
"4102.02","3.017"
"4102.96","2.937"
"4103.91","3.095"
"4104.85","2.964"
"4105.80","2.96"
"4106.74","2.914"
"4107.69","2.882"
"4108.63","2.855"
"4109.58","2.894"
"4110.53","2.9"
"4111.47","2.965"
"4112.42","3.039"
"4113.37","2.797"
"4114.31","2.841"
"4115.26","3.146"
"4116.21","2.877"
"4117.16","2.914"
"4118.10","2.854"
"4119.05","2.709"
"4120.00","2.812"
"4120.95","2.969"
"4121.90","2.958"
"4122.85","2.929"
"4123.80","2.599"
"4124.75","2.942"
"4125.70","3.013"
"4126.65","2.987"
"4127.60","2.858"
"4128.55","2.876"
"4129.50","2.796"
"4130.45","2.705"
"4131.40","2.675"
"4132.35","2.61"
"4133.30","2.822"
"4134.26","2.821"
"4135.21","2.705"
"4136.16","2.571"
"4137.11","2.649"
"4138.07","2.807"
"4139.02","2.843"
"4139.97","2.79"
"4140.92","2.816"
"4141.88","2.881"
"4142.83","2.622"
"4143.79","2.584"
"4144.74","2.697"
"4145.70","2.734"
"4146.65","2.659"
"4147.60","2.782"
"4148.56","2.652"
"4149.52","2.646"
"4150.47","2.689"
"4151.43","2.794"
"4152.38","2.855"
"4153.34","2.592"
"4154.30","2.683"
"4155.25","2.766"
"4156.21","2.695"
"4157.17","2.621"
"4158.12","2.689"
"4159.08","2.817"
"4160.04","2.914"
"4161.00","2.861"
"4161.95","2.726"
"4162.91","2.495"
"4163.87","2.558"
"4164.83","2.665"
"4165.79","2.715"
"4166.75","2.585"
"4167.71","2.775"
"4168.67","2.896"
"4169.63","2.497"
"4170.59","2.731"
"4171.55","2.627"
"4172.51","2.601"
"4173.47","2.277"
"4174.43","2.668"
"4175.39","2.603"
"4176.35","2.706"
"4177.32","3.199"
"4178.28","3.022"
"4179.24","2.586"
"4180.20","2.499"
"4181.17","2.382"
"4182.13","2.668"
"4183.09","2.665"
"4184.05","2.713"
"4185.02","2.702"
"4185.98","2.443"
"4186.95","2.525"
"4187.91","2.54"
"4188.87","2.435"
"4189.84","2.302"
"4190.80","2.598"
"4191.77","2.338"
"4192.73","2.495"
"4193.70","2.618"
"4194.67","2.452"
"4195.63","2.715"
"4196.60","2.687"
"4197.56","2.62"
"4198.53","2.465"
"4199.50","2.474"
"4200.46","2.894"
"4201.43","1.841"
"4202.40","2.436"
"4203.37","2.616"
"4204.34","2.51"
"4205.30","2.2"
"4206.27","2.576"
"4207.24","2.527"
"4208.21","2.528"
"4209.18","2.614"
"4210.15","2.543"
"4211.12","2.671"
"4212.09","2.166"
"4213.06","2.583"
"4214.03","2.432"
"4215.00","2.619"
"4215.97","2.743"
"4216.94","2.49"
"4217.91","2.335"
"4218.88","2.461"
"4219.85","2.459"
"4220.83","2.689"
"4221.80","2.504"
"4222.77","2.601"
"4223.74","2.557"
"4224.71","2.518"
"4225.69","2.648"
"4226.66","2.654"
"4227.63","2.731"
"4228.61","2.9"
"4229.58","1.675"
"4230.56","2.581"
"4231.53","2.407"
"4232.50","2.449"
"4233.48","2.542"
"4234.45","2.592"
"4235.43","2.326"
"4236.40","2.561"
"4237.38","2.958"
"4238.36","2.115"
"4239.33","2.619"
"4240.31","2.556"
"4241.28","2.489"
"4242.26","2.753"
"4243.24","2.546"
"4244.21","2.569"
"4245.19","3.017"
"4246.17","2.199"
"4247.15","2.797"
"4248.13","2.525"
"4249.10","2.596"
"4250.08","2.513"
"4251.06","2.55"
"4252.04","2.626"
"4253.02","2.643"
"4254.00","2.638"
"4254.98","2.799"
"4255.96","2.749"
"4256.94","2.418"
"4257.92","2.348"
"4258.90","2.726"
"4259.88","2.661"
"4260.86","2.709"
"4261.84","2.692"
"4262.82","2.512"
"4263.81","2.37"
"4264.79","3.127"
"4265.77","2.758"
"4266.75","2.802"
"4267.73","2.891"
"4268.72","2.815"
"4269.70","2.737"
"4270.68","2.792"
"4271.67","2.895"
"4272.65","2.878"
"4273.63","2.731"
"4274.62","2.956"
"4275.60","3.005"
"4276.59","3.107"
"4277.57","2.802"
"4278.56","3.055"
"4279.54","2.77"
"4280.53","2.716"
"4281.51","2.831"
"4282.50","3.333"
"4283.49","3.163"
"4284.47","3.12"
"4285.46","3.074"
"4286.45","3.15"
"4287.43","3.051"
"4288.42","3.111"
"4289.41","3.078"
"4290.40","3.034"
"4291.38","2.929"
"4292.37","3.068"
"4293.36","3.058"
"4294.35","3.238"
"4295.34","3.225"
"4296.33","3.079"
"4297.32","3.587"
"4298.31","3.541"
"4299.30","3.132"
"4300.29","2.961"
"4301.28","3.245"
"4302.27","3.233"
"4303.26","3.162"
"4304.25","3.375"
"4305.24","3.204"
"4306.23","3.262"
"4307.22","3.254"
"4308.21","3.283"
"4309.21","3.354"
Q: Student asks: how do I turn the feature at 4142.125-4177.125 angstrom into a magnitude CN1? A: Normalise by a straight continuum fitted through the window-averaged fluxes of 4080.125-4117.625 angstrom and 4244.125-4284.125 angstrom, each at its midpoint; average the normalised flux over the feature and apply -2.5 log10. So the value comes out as 0.08 mag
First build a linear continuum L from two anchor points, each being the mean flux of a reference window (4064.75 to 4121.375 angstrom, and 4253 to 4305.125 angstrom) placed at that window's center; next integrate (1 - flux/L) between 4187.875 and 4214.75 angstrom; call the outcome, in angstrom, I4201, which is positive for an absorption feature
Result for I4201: 4.3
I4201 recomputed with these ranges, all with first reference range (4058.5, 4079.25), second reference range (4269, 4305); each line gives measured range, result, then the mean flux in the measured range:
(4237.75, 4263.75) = 4.1 angstrom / 2.59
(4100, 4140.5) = 3.3 angstrom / 2.86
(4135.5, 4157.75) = 2.8 angstrom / 2.71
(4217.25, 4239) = 4.0 angstrom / 2.51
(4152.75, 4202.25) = 7.6 angstrom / 2.62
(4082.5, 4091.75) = 0.2 angstrom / 3.05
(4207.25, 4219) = 2.2 angstrom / 2.52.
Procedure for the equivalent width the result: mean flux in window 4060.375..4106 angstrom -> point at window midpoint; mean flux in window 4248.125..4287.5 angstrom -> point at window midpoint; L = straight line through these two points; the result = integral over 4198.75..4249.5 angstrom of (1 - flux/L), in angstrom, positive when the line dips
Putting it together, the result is 5.93 angstrom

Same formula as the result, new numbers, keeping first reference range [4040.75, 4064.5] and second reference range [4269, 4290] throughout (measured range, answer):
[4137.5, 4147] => 0.9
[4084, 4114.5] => 0.9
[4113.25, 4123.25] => 0.5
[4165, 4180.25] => 1.7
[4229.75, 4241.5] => 2.0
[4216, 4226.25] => 1.6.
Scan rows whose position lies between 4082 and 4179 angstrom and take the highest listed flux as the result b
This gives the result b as 3.228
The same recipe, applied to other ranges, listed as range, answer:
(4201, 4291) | 3.333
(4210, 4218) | 2.743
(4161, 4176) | 2.896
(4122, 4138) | 3.013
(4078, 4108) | 3.36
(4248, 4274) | 3.127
